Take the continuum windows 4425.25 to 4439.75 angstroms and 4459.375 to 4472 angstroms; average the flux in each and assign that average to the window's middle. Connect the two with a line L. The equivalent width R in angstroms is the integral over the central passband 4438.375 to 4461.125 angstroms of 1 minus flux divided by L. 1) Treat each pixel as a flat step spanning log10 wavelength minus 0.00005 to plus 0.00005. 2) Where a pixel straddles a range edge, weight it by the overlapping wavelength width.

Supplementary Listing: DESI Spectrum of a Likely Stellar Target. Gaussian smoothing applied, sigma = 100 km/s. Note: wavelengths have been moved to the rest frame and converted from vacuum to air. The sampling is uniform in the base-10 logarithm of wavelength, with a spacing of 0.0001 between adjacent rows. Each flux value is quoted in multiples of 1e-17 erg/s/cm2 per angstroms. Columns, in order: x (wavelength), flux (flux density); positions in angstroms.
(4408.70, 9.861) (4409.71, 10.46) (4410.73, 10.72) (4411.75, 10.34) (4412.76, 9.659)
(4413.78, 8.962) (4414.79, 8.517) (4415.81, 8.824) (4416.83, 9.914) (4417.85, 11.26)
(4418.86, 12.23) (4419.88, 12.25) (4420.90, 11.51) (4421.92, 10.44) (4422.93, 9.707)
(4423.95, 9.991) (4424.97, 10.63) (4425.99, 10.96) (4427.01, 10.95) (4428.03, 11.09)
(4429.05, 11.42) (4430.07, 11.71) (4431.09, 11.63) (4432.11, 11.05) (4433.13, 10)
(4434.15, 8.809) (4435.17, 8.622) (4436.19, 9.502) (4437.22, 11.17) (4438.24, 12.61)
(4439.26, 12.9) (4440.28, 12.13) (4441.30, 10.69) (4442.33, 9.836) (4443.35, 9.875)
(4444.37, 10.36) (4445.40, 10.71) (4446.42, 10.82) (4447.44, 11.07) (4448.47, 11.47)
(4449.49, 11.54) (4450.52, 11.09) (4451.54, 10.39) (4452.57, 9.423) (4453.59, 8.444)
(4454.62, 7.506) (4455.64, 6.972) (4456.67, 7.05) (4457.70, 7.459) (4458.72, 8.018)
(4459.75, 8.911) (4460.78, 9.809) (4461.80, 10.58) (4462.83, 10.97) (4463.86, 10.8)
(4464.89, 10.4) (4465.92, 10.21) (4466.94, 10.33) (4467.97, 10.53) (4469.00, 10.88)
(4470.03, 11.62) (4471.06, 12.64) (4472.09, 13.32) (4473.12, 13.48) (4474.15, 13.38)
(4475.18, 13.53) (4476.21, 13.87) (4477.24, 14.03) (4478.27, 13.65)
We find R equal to 1.96 angstroms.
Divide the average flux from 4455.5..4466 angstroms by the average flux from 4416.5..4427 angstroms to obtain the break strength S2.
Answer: 0.85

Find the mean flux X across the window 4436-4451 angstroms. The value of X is 11.1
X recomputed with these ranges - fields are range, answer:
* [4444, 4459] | 9.5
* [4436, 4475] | 10.5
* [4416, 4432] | 11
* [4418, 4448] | 10.9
